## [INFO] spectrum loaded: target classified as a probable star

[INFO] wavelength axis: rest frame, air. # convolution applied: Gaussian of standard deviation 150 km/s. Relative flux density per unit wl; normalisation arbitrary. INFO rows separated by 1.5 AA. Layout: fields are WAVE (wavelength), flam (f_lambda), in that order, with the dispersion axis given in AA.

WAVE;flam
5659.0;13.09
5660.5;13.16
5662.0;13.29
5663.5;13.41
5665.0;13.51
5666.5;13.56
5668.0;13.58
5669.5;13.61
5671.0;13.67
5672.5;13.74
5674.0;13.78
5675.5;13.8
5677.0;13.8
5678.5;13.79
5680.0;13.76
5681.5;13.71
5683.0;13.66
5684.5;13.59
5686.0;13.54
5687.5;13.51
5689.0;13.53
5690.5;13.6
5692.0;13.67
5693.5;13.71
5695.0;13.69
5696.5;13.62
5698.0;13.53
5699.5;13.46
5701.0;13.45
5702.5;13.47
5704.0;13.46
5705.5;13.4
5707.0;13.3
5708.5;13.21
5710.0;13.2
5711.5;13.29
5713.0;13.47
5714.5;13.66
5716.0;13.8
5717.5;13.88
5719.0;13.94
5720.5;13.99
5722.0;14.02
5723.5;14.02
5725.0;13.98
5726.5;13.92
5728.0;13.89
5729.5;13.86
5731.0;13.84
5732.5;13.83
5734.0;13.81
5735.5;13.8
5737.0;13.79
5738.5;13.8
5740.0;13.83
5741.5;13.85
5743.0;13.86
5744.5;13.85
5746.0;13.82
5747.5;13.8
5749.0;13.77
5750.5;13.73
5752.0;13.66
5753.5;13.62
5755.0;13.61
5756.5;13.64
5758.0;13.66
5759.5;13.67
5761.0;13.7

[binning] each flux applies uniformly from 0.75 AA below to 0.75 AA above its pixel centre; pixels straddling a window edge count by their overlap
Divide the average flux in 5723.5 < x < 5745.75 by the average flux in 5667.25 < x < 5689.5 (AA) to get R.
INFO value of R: 1.0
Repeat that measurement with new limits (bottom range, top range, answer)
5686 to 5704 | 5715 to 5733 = 1.03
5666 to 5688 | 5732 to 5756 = 1.01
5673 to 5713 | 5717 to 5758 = 1.02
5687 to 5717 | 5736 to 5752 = 1.02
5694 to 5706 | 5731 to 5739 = 1.02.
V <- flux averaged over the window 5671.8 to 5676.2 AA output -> 13.8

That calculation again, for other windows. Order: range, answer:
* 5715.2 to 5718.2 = 13.8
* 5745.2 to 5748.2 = 13.8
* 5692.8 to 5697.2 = 13.7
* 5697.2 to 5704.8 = 13.5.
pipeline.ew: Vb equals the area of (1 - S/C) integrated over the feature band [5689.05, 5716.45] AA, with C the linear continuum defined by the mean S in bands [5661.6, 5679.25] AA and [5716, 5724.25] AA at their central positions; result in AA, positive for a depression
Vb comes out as 0.7 AA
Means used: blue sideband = 13.6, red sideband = 14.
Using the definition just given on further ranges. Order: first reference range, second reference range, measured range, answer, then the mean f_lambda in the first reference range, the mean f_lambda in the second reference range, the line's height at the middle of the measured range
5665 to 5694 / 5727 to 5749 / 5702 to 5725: 0.23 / 13.7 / 13.8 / 13.8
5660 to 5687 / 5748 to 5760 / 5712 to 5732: -0.31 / 13.6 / 13.7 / 13.6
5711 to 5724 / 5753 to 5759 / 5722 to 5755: -0.29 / 13.8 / 13.6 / 13.7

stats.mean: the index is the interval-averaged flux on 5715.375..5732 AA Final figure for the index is 13.9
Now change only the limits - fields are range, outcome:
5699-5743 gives 13.7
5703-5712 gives 13.3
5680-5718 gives 13.5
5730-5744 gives 13.8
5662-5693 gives 13.6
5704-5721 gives 13.5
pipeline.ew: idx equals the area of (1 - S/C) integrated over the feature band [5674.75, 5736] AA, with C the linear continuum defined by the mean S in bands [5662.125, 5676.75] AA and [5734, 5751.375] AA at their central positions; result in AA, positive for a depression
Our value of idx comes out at 0.2 AA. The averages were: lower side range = 13.6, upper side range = 13.8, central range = 13.7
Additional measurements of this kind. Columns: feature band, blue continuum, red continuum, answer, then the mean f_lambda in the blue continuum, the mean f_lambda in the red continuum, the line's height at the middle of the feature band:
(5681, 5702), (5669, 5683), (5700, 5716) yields -0.01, 13.7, 13.4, 13.6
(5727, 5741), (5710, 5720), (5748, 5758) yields -0.17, 13.6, 13.7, 13.7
